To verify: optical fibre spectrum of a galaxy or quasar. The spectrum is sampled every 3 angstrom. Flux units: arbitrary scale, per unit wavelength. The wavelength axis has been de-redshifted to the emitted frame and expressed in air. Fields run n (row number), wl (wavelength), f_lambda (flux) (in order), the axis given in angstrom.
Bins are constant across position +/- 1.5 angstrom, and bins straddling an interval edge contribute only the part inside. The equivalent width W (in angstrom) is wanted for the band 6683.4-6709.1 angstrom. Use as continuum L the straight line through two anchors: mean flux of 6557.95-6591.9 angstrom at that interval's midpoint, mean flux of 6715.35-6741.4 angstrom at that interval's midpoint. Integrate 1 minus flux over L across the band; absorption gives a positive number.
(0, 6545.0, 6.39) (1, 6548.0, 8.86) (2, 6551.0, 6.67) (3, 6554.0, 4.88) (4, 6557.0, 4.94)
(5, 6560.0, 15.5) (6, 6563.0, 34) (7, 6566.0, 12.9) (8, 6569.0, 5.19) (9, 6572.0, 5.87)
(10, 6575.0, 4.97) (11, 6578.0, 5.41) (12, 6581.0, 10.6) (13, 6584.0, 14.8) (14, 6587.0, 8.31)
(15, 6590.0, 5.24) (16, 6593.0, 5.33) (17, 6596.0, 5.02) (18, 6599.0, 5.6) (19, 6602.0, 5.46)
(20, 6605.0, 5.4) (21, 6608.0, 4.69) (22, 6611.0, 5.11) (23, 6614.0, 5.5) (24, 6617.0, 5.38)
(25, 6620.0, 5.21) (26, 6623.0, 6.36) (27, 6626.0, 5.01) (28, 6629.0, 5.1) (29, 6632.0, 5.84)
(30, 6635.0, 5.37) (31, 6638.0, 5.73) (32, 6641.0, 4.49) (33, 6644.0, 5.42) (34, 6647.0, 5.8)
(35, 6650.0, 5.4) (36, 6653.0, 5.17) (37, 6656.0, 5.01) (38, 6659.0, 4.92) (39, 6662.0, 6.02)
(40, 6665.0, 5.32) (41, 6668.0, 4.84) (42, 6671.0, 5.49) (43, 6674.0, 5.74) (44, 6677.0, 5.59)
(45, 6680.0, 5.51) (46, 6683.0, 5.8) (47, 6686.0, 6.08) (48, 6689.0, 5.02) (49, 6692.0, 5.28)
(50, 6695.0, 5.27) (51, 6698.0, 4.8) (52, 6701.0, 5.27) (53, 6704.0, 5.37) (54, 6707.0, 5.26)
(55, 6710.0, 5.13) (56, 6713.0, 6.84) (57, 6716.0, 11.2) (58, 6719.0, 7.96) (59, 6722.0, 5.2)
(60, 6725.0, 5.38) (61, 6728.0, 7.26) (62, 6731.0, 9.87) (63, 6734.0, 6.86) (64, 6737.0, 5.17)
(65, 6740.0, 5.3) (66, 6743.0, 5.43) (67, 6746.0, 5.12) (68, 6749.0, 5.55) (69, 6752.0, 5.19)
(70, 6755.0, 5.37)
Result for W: 8.29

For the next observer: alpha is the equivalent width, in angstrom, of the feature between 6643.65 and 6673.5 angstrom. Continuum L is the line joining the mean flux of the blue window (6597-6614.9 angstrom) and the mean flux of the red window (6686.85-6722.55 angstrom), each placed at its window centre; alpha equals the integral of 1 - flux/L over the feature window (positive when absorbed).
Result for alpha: 1.8 angstrom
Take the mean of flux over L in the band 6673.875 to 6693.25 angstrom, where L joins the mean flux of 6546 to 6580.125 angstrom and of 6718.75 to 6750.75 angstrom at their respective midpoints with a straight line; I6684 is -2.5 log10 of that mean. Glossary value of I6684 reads 0.30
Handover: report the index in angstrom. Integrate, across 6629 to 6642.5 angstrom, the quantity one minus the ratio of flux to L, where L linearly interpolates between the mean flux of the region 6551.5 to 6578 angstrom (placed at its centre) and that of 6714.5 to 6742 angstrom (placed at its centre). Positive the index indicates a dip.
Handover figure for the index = 5.56 angstrom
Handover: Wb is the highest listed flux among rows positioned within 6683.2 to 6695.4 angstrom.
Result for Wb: 6.08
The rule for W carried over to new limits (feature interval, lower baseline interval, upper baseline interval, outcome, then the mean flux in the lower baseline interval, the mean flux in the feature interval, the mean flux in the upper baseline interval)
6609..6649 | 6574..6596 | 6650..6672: 5.47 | 7.68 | 5.4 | 5.26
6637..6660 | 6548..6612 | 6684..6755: 6.40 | 8.41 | 5.24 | 6.06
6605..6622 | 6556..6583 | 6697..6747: 7.93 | 11.2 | 5.23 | 6.35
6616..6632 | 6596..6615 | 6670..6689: -0.27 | 5.27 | 5.45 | 5.65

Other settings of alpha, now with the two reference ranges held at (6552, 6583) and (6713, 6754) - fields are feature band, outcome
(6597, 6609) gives 5.4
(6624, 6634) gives 4.0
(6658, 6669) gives 3.9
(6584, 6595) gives 2.8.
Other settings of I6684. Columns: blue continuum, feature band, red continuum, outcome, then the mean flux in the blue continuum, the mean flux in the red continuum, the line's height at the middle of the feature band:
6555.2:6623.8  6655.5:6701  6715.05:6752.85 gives 0.31 mag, 8.13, 6.53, 7.15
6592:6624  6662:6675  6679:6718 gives 0.07 mag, 5.35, 5.94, 5.75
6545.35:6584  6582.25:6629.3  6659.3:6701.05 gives 0.35 mag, 10.1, 5.42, 8.41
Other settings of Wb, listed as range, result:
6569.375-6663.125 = 14.8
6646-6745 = 11.2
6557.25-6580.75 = 34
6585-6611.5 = 8.31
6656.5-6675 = 6.02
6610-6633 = 6.36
